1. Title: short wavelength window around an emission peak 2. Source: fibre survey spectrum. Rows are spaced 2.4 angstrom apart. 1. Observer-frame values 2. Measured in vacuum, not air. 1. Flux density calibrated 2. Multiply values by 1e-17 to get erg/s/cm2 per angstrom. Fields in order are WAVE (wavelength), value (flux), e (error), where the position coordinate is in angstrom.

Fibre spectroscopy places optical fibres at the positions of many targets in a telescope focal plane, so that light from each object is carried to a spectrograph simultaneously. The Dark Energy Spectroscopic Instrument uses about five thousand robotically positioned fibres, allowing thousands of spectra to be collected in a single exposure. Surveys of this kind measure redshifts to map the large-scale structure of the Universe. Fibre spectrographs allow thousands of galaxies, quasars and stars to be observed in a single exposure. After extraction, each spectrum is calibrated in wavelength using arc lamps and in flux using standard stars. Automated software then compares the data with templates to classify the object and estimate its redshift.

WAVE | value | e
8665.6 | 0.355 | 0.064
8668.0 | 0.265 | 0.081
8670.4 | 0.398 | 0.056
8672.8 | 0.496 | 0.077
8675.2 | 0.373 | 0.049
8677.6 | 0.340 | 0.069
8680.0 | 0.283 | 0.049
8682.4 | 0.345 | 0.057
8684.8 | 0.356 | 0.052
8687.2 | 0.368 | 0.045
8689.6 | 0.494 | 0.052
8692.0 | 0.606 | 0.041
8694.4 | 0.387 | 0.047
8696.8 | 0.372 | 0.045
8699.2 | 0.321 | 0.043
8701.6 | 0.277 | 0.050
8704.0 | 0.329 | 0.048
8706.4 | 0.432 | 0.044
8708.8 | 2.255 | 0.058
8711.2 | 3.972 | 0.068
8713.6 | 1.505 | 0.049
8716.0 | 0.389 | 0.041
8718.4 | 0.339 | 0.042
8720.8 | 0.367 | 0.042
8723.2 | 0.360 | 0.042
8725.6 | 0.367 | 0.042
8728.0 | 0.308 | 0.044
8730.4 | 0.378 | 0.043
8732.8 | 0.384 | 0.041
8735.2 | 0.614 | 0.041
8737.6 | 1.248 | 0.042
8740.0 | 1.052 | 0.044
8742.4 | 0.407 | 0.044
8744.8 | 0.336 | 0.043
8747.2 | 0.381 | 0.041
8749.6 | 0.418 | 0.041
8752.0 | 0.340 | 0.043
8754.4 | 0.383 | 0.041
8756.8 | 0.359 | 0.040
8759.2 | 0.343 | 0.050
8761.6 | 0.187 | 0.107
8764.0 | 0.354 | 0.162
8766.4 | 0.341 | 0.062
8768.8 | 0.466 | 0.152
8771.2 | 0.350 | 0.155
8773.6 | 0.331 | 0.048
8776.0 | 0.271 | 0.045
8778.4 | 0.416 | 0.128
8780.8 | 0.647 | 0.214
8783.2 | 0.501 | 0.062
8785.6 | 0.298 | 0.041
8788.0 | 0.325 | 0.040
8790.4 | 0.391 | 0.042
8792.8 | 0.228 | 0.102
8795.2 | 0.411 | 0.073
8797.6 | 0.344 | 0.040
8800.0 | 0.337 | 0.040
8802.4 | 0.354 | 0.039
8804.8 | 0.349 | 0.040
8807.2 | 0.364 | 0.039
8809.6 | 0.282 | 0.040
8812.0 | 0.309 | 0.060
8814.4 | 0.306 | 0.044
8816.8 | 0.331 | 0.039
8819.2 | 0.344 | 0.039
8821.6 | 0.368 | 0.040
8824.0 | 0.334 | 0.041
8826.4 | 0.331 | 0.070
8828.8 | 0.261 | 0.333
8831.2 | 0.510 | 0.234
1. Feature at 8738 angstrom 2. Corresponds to [N II] 6583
